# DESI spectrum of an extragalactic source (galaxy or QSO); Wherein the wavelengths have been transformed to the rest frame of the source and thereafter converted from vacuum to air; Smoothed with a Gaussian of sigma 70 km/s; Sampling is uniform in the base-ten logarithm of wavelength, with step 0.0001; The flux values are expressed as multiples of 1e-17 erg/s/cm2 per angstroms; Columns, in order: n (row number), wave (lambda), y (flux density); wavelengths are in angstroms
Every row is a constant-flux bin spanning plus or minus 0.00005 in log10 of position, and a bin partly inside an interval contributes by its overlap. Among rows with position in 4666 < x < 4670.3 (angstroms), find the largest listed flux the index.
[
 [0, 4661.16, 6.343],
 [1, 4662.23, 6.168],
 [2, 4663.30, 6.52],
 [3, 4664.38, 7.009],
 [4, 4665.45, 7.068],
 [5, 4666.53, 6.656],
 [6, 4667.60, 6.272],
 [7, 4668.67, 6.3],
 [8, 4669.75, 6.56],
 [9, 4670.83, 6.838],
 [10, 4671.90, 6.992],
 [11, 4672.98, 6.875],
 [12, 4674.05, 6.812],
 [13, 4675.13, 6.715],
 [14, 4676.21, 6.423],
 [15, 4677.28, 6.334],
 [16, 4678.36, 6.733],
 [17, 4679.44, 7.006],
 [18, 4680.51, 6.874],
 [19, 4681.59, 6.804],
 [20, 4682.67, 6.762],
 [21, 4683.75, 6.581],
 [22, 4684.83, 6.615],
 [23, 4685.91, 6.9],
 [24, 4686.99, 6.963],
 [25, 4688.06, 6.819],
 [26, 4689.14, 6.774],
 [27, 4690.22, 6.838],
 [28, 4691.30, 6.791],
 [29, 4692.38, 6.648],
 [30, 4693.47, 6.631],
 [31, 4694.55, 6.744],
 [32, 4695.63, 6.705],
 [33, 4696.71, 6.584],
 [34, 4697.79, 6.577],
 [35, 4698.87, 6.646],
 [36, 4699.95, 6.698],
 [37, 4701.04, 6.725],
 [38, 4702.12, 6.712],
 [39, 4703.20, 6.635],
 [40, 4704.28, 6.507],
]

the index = 6.656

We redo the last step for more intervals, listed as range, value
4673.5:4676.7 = 6.812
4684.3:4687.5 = 6.963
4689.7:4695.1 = 6.838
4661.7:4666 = 7.068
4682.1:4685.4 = 6.762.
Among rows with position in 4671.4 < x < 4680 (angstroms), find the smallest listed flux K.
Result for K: 6.334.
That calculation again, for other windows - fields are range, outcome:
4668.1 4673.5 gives 6.3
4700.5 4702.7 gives 6.712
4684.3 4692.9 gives 6.615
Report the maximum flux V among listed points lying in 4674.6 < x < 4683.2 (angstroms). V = 7.006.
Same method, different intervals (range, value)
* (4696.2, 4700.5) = 6.698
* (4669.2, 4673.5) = 6.992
